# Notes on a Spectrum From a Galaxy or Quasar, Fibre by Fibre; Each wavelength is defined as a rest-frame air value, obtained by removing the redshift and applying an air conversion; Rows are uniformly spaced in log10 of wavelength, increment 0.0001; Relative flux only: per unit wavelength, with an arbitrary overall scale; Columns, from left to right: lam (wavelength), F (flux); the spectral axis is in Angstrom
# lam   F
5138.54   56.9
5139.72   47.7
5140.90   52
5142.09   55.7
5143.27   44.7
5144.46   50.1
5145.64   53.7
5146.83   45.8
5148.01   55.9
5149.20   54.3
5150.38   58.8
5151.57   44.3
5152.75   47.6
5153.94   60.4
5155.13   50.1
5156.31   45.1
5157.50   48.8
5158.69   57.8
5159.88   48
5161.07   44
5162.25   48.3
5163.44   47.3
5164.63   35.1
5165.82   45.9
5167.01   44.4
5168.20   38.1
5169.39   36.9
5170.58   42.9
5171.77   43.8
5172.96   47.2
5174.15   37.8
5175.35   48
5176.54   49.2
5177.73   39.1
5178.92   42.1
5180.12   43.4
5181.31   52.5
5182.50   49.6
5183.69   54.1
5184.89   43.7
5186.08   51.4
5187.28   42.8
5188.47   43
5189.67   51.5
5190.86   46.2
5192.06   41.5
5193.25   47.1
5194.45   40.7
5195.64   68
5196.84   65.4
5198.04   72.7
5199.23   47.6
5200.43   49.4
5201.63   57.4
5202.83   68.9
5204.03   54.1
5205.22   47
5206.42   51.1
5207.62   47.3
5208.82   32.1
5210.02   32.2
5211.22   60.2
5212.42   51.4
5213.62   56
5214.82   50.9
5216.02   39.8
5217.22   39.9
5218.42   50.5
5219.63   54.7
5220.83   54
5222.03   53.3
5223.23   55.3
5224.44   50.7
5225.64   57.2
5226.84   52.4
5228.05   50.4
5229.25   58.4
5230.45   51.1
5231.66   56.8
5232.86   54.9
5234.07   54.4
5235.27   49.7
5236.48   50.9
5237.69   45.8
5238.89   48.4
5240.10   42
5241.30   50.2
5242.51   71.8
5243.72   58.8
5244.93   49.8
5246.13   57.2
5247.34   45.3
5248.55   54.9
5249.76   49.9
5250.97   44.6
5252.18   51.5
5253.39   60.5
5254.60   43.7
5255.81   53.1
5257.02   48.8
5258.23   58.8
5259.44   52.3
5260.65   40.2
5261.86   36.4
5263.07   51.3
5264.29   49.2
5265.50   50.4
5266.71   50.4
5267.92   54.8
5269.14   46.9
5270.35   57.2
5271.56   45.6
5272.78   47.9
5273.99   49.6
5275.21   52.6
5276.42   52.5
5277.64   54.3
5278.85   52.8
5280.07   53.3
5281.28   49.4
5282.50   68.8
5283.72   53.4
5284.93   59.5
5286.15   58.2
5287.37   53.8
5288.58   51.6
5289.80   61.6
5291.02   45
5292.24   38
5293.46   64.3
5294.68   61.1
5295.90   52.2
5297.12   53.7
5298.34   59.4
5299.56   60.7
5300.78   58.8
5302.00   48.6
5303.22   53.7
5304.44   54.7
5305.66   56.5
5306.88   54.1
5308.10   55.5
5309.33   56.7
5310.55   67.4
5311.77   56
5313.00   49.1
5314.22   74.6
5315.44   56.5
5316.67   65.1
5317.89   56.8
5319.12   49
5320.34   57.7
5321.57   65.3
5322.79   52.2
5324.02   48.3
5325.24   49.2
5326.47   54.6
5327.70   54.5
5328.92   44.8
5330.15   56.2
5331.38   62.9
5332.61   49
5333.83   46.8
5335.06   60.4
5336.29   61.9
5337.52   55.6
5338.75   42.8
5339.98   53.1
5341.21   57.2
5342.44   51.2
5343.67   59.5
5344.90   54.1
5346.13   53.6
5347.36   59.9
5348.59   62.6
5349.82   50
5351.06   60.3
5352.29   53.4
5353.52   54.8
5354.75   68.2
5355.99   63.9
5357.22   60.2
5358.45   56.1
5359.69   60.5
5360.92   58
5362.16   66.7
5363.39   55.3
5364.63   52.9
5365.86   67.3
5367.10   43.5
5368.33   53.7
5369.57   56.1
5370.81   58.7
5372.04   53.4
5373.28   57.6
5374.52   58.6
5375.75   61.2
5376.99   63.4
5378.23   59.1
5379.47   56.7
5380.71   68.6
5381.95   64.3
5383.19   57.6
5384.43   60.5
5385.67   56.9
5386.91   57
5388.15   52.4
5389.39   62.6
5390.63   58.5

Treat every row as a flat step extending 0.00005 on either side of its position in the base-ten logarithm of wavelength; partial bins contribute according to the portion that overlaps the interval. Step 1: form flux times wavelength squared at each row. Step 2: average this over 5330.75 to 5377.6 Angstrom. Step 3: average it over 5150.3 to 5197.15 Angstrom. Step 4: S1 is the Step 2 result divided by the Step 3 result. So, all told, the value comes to 1.3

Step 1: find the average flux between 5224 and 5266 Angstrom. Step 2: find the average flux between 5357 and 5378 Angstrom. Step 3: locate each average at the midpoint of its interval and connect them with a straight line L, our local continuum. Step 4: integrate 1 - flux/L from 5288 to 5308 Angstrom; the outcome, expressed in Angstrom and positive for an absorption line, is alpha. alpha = -0.2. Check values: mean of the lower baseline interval 51.5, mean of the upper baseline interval 57.8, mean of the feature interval 54.7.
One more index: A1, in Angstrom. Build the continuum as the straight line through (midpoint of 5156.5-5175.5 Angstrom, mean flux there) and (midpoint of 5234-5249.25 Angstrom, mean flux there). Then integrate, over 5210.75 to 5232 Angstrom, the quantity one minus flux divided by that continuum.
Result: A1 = -0.9 Angstrom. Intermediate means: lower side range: 44.6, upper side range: 52.2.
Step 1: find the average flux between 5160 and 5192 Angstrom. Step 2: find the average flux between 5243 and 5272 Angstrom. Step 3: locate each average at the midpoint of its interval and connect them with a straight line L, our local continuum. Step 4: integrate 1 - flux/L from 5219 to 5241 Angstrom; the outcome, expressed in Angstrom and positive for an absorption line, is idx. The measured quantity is -1.6 Angstrom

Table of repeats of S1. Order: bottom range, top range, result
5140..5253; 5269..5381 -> 1.18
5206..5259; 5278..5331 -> 1.12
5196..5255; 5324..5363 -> 1.12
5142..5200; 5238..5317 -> 1.15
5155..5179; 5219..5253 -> 1.21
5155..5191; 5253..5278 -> 1.14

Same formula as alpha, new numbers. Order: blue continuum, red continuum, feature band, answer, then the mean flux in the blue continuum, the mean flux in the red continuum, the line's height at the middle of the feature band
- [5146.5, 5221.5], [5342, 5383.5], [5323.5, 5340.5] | 1.13 Angstrom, 48.7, 58.3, 56.6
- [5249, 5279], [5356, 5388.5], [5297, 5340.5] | -1.04 Angstrom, 50.2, 58.5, 54.4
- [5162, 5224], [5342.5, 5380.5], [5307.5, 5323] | -0.96 Angstrom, 48.3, 58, 55.3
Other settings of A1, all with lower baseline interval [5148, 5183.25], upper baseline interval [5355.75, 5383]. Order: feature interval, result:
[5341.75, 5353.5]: 0.3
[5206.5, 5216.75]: 0.6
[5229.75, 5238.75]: -0.2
